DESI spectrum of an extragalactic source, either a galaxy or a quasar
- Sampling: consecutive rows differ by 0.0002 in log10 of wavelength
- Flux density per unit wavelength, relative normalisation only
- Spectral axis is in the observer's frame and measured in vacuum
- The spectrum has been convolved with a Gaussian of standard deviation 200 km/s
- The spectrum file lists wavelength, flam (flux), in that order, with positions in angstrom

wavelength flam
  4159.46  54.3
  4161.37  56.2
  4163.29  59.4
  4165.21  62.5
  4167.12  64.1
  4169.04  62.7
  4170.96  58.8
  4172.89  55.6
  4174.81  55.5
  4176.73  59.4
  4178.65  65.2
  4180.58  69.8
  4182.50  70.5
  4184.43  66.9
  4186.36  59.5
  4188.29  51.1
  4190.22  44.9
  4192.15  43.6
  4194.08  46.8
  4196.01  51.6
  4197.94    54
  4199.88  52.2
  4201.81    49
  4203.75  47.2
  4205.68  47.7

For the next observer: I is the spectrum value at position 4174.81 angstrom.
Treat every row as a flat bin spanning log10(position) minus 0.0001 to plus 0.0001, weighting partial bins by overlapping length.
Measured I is 55.5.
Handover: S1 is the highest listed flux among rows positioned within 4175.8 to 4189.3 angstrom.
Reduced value 70.5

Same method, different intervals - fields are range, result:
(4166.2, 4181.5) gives 69.8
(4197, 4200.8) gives 54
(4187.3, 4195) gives 51.1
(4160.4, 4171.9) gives 64.1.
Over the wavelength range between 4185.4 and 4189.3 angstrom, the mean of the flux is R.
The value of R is 55.1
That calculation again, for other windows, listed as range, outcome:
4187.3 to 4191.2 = 48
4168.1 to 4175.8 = 58.1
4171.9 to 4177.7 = 56.9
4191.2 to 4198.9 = 49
